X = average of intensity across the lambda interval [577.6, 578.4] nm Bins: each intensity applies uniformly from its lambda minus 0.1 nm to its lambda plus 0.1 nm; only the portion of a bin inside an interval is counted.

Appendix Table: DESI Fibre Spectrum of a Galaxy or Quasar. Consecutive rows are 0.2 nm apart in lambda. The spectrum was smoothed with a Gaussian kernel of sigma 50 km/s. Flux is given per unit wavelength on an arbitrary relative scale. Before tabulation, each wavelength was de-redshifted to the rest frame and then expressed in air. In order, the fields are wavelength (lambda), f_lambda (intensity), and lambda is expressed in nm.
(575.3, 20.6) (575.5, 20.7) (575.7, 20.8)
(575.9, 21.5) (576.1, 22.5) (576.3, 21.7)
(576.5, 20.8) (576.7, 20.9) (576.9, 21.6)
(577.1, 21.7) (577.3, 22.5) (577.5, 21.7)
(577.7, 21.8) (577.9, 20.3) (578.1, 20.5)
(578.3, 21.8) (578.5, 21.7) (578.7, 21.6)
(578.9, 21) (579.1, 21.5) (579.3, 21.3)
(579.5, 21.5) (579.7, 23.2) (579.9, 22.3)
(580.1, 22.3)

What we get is 21.1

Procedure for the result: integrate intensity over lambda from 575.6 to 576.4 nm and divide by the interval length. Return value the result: 21.6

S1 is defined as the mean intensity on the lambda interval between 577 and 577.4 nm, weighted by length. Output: 22.1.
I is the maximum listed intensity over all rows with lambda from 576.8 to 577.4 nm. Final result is 22.5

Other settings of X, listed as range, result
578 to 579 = 21.3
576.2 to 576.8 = 21.1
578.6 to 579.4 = 21.3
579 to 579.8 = 21.9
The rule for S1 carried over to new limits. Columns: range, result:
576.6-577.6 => 21.7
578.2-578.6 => 21.7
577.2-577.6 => 22.1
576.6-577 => 21.2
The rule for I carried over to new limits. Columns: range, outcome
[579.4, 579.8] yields 23.2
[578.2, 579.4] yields 21.8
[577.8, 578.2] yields 20.5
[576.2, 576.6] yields 21.7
